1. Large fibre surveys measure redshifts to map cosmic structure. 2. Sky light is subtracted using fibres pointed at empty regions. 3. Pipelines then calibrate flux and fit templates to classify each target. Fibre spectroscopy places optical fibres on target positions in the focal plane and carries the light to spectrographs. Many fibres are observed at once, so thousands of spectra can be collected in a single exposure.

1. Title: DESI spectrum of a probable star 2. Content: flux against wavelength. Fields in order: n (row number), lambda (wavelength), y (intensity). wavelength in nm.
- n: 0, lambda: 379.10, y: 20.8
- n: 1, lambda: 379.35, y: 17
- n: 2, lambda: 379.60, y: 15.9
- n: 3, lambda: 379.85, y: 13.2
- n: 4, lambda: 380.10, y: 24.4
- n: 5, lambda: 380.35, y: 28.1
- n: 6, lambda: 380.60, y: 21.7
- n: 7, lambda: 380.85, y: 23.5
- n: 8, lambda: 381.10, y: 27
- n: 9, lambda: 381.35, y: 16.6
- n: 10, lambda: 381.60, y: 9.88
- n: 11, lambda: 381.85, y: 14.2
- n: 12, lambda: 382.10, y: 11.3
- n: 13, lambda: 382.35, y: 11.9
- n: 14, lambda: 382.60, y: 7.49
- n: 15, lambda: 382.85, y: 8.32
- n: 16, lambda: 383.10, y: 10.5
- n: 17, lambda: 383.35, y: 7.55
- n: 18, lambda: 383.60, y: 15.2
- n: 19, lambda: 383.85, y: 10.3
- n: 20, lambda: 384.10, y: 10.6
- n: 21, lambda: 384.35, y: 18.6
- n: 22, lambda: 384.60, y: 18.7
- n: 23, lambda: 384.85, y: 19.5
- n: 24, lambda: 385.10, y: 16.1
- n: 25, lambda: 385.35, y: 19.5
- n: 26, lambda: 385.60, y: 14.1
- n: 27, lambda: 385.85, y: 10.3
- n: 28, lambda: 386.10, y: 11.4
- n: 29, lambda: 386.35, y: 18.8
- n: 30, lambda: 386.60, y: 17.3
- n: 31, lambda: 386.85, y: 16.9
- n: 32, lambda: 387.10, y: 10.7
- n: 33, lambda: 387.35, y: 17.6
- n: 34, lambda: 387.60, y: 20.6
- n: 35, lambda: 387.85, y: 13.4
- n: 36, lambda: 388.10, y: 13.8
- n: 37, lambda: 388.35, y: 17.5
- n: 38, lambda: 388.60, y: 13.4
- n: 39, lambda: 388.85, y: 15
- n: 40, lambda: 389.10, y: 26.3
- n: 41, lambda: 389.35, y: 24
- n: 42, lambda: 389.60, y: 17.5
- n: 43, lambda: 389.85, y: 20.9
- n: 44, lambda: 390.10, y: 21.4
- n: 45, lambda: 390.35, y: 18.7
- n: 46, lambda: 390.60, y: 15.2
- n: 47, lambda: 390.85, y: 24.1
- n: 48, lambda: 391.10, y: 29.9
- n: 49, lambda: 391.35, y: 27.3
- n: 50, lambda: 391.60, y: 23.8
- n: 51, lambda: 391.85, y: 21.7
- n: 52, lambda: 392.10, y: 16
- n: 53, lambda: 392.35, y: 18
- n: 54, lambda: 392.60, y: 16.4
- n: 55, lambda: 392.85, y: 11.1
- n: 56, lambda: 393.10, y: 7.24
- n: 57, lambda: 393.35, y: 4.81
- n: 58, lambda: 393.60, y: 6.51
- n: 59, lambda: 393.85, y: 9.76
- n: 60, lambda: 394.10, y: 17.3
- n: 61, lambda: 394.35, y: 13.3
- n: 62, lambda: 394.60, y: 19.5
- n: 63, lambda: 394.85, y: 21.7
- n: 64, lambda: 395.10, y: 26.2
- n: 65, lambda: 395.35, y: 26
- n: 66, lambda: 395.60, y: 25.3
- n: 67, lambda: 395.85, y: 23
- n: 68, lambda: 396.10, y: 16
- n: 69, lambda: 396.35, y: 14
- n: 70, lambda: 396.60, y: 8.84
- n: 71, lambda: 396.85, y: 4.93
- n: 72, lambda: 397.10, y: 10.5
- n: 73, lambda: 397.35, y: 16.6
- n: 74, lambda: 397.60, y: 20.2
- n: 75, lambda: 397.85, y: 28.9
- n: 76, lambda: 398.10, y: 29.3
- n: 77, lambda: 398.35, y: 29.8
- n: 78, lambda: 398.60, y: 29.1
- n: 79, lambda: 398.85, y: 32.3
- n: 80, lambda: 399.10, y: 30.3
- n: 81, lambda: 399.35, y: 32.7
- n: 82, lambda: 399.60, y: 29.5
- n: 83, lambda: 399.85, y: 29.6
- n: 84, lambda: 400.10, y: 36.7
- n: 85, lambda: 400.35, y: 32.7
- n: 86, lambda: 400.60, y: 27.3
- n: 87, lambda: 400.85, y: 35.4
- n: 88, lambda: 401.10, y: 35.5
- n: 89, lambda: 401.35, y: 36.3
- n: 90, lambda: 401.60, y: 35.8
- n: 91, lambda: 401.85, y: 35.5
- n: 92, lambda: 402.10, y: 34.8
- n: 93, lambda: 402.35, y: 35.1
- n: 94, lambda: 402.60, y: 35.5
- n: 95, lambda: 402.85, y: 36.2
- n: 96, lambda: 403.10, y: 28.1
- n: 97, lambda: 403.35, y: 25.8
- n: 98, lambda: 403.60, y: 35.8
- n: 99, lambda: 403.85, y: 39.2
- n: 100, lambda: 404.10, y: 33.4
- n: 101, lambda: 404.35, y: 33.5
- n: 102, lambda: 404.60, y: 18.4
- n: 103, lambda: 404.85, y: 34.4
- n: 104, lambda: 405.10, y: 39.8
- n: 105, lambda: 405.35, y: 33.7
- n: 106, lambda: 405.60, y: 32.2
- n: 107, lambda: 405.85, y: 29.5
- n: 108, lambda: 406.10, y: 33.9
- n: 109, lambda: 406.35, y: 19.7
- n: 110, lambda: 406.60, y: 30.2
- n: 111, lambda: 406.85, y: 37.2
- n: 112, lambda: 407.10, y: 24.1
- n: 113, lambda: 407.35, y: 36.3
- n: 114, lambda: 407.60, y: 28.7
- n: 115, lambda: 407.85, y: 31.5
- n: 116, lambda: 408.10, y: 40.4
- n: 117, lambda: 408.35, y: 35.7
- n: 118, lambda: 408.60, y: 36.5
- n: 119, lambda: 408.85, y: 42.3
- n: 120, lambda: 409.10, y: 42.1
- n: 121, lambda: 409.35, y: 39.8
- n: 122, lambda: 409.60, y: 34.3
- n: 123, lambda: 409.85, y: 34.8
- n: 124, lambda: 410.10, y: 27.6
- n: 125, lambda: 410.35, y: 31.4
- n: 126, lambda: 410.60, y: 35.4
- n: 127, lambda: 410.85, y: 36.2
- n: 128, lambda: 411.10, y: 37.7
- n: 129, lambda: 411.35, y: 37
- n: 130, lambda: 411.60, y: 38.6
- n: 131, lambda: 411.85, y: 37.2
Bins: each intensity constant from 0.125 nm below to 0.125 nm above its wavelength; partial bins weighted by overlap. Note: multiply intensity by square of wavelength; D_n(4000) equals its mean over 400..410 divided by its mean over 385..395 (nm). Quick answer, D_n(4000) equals 2.14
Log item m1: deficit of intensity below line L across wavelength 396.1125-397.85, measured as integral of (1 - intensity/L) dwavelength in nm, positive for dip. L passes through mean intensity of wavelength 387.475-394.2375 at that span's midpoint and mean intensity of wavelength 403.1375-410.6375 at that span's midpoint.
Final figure 0.71 nm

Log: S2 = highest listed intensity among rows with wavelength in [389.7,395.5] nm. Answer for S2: 29.9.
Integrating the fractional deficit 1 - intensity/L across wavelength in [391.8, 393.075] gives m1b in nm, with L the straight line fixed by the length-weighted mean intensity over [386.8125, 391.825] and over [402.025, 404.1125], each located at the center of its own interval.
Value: 0.40 nm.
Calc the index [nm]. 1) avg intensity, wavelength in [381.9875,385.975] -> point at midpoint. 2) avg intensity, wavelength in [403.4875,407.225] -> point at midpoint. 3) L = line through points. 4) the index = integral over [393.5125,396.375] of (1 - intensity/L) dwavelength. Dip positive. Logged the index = 0.53 nm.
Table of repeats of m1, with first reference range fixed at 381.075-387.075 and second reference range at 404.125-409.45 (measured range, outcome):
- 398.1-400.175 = -0.33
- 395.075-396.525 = 0.17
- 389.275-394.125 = 0.62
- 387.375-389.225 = 0.04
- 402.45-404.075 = -0.17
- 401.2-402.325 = -0.25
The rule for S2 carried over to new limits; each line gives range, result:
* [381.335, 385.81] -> 19.5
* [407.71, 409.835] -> 42.3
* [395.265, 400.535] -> 36.7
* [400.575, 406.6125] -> 39.8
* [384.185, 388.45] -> 20.6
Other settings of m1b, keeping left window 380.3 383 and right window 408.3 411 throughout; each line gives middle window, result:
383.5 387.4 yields 0.704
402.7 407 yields 0.100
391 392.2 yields -0.037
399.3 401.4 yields -0.240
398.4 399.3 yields -0.076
